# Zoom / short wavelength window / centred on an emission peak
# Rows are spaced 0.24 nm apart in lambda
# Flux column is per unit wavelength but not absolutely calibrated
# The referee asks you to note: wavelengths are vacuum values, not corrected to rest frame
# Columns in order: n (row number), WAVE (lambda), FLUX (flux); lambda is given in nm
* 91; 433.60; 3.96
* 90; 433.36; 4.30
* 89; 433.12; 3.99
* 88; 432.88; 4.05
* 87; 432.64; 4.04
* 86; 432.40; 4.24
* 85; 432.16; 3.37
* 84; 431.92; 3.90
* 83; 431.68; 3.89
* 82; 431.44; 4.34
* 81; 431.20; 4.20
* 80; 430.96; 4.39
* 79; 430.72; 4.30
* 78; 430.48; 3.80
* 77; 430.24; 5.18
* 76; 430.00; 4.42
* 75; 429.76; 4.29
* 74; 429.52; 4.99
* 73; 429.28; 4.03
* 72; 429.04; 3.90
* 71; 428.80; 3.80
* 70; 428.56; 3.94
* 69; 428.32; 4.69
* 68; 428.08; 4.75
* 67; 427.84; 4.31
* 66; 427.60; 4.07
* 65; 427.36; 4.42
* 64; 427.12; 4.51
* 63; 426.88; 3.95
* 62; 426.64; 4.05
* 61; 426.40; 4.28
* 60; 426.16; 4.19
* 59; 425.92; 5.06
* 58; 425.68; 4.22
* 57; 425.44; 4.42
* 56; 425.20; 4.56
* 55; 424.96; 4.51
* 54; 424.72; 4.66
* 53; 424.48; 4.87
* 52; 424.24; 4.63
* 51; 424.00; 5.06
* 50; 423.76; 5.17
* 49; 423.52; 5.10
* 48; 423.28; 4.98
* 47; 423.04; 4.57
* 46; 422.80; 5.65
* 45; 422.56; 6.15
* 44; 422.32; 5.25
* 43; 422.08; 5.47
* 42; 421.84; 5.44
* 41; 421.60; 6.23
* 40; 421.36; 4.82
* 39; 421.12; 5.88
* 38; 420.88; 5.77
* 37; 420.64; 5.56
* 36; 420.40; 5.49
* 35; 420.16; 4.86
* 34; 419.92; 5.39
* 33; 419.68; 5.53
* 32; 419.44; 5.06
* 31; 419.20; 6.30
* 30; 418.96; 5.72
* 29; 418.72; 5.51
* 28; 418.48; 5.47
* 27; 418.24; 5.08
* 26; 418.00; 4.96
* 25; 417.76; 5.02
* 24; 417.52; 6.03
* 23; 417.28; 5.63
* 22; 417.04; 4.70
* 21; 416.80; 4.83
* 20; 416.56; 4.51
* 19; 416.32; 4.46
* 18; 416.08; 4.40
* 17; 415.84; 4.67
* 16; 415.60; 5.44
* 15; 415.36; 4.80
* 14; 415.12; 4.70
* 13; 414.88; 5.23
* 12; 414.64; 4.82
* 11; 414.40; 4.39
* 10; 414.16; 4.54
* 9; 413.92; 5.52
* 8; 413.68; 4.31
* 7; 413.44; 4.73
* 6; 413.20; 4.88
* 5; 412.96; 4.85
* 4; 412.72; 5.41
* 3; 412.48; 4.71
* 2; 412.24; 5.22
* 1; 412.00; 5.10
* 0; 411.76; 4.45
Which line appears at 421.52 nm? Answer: C III] 1909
